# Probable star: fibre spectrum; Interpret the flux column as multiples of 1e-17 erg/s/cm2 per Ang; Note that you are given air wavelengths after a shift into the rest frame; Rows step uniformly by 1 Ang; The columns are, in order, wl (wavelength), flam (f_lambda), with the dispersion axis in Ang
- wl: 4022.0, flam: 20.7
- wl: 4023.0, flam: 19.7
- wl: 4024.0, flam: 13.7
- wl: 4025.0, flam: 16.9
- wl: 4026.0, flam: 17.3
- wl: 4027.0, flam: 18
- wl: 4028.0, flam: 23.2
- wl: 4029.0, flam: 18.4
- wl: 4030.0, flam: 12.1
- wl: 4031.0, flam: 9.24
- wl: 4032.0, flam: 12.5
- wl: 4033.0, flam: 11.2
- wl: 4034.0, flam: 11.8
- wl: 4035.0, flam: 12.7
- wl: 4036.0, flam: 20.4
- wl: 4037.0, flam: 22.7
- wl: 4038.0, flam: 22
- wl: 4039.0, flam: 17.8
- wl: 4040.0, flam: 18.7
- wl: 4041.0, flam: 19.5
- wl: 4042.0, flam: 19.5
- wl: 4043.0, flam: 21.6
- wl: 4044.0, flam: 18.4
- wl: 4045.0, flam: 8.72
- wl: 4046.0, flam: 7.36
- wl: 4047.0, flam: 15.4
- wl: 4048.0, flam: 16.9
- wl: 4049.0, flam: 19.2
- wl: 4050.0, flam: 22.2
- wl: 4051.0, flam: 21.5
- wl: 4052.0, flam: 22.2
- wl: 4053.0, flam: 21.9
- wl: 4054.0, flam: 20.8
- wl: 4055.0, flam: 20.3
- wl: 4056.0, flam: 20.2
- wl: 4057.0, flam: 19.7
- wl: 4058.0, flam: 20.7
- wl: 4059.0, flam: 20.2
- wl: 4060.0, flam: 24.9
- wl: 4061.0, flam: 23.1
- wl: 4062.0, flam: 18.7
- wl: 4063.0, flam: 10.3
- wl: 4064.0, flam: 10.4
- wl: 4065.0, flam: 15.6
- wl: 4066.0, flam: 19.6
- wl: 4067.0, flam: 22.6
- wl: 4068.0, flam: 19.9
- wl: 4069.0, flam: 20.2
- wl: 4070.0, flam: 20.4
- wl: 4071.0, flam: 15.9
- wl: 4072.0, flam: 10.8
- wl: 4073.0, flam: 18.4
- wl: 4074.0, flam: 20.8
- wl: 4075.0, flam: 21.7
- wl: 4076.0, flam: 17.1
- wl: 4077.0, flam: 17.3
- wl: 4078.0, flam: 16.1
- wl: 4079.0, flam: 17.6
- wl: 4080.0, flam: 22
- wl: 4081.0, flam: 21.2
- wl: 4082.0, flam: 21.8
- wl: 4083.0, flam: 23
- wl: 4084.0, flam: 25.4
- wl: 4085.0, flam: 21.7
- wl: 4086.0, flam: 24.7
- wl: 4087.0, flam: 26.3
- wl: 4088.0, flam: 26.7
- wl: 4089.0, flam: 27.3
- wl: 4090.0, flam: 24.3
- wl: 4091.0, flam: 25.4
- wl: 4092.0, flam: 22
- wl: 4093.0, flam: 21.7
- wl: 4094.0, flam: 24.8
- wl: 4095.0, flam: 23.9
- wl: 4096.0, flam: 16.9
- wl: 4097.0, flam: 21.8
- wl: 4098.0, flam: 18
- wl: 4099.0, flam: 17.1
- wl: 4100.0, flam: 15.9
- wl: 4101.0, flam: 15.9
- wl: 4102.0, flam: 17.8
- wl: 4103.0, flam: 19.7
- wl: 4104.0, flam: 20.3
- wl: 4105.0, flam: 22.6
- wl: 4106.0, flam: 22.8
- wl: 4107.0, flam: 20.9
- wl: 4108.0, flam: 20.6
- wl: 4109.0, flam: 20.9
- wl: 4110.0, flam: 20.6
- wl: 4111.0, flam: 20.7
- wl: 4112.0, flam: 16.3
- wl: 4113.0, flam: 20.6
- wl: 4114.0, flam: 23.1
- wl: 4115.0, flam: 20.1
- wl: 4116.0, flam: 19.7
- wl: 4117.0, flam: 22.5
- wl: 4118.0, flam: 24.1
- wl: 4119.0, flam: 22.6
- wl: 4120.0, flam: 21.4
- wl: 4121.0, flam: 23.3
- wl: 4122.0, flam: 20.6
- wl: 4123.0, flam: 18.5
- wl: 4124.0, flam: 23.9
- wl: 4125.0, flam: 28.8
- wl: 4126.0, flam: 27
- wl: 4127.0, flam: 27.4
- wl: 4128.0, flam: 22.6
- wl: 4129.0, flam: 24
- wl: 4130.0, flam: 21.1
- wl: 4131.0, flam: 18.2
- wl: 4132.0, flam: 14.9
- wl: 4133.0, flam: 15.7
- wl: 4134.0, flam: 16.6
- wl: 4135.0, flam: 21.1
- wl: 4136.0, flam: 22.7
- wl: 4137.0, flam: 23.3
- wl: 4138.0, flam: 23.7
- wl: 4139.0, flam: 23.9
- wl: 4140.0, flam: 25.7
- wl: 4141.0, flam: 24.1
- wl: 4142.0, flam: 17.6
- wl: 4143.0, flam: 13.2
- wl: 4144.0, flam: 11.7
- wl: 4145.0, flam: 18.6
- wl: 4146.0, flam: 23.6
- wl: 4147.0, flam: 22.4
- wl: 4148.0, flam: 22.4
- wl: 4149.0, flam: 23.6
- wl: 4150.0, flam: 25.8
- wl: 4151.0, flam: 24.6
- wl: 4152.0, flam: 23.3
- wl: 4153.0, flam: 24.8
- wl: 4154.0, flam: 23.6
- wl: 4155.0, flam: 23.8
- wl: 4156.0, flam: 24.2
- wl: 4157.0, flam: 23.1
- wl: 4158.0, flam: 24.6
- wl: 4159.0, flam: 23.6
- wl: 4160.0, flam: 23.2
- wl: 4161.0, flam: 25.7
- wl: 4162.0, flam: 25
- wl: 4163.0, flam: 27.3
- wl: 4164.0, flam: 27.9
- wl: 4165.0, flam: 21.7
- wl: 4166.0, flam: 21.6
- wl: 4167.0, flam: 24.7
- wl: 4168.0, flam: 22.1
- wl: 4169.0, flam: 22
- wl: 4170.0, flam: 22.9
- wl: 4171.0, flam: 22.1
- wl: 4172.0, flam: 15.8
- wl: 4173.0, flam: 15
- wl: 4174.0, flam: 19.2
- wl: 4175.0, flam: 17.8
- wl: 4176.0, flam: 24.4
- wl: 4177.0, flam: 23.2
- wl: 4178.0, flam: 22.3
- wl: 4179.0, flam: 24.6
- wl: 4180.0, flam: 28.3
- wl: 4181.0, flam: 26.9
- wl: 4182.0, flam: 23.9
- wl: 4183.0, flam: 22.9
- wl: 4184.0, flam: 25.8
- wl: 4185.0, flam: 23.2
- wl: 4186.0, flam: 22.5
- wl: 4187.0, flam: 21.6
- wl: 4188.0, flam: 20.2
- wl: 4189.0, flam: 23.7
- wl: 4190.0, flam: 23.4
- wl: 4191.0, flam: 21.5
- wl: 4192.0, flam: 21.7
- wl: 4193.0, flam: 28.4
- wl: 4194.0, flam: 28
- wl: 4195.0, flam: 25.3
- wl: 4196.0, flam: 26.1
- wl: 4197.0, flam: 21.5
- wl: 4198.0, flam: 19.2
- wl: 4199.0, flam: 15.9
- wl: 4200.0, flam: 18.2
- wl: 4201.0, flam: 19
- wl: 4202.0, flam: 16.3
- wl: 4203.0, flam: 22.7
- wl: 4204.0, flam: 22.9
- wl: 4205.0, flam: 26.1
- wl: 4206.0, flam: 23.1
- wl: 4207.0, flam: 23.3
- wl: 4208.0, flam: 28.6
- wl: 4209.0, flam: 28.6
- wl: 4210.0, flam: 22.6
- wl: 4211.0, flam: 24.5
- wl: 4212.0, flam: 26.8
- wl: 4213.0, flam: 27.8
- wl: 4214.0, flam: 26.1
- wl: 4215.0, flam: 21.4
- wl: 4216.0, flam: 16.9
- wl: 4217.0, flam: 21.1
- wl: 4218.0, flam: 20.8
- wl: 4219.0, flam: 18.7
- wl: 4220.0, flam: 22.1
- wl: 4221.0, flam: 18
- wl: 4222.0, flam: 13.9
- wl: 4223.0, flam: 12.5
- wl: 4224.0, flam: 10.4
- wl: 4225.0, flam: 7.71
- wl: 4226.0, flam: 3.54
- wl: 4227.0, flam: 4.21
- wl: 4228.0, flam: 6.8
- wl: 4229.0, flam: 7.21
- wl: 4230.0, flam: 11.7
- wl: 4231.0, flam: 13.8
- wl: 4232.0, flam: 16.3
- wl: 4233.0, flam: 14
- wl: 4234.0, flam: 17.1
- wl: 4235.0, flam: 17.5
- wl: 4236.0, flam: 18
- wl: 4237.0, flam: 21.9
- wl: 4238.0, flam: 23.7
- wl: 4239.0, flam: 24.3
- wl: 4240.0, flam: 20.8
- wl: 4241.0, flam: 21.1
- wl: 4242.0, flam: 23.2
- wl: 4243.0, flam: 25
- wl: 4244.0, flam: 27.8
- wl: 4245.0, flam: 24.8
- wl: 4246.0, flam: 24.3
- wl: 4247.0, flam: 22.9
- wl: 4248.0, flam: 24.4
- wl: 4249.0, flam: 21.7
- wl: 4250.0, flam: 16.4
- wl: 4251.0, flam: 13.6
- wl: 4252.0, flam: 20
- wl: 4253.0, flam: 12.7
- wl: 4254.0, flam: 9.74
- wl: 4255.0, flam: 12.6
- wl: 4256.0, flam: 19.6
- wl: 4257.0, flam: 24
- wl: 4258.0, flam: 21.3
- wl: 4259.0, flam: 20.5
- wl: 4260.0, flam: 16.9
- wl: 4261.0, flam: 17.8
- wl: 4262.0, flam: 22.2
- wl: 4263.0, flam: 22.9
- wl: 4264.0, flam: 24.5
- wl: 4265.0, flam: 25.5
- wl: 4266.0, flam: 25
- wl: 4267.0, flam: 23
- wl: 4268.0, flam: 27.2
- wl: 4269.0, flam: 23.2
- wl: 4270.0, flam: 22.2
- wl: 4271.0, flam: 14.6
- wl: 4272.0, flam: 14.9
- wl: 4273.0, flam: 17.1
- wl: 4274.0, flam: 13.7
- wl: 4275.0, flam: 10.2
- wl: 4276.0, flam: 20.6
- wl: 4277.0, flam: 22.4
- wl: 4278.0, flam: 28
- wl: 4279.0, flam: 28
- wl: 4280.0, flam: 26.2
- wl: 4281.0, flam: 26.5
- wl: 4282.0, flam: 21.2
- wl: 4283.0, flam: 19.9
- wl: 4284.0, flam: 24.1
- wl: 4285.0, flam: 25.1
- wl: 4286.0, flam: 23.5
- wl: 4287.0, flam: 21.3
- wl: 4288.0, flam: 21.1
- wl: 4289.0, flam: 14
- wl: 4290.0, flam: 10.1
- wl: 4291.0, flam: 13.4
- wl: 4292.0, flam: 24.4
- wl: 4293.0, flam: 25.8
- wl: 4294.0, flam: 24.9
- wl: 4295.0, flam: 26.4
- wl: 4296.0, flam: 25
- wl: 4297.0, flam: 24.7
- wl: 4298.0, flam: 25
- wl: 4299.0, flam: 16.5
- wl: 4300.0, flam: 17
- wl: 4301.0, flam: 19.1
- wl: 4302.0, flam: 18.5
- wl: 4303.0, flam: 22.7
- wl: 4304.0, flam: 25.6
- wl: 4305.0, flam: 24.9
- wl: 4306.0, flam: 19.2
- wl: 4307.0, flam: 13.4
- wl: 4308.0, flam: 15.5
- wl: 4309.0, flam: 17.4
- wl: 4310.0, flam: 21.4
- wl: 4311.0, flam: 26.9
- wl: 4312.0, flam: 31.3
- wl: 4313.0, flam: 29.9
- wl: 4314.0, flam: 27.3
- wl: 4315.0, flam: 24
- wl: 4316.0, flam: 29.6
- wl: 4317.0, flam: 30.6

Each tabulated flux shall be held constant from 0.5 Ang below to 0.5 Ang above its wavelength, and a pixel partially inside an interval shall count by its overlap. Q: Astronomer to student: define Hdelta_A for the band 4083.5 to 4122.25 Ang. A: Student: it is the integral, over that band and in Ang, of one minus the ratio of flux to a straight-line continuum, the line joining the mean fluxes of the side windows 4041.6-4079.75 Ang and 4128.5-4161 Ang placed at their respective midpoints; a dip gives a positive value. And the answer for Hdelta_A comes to -3.0 Ang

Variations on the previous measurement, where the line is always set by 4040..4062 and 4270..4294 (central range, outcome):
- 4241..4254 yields -0.5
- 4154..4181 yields -4.4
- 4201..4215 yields -3.0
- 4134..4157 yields -2.8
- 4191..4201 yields -1.2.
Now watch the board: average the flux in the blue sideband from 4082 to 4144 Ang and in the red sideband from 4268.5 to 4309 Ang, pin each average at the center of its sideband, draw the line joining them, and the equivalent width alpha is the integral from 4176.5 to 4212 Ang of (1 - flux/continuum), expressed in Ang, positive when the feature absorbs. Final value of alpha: -3.7 Ang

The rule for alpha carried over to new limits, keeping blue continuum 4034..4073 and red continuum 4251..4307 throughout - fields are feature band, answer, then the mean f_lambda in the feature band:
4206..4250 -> 2.02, 19.3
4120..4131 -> -2.42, 23.4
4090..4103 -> -0.97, 20.2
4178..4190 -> -2.51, 23.9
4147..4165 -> -4.54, 24.4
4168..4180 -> -0.96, 21.2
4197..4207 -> -0.33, 20.6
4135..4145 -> -0.67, 20.6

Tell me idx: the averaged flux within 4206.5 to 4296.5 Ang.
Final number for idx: 19.9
